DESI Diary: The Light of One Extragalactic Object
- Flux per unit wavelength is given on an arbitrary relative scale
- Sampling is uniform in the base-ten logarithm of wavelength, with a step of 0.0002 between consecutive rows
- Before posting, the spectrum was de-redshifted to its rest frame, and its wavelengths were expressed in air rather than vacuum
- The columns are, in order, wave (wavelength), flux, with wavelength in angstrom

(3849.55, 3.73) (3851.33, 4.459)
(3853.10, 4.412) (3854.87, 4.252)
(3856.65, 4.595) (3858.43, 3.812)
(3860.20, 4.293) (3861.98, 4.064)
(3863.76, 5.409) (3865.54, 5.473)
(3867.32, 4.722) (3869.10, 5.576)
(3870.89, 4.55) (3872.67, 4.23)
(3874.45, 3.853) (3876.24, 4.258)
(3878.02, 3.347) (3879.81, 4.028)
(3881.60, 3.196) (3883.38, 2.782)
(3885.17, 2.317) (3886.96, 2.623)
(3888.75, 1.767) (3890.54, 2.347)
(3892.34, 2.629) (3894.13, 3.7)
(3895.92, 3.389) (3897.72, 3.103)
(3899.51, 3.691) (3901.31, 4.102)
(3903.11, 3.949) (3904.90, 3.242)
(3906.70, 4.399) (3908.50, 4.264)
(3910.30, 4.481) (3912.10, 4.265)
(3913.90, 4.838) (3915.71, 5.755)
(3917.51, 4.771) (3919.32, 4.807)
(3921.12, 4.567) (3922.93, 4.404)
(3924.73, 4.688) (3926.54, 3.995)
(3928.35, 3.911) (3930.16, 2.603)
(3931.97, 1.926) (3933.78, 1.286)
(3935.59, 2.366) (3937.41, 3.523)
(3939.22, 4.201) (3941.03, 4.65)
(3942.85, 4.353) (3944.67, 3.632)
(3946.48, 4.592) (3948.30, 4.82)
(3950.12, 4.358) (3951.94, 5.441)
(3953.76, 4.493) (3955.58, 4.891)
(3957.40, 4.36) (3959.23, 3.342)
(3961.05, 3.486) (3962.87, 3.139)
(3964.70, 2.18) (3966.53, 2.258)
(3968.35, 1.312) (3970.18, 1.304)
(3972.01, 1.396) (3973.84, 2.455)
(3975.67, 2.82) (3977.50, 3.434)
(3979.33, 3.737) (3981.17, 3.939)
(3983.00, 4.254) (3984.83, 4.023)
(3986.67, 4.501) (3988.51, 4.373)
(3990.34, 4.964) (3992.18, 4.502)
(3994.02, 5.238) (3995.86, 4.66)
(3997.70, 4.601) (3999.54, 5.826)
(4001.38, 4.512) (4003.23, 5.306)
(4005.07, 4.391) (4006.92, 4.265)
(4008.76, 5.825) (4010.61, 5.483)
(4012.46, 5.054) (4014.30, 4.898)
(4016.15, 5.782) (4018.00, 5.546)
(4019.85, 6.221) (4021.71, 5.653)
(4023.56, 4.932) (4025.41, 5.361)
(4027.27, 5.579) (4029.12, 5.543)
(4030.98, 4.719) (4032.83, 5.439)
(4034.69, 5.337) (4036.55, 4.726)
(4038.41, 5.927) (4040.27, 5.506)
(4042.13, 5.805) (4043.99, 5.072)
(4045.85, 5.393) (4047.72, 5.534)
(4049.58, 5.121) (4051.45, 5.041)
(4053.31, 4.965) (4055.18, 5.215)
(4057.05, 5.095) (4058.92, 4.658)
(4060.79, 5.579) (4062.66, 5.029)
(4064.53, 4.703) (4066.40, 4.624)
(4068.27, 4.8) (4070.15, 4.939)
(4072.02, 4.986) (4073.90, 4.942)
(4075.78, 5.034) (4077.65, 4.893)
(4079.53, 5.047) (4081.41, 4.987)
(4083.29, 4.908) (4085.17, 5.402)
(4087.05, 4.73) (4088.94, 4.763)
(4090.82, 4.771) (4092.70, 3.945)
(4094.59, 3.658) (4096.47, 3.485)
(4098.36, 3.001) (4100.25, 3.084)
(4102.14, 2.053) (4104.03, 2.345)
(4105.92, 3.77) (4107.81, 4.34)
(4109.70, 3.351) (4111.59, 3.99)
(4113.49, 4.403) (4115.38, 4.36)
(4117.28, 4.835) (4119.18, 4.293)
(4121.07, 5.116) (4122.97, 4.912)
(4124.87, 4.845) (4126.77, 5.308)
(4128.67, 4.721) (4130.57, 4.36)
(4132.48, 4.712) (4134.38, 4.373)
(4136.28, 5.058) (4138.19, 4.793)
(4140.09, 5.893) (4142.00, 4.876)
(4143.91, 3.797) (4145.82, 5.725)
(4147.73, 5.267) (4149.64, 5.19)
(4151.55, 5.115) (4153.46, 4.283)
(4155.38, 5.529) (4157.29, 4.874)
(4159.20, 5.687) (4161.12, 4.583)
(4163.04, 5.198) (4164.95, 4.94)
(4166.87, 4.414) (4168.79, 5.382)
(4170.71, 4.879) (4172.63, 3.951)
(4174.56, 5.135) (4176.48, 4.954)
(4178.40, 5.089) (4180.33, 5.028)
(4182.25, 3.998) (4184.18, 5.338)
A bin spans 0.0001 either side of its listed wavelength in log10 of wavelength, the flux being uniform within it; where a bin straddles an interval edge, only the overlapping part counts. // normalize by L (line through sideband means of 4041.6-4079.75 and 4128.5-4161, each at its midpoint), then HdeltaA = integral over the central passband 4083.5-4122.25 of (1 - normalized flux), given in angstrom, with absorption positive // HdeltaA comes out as 7.7 angstrom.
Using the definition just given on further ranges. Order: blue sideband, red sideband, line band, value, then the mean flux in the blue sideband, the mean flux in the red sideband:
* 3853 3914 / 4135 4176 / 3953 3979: 7.9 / 3.86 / 4.97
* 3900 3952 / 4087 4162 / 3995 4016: -4.0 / 4.05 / 4.45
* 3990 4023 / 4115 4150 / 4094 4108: 5.1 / 5.15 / 4.87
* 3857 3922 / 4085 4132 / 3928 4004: 5.5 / 3.97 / 4.14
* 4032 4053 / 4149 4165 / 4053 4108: 8.4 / 5.34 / 5.05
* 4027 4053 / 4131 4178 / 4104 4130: 3.4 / 5.33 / 4.94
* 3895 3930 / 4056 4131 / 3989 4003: -1.9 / 4.21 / 4.45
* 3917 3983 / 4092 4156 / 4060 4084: -4.8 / 3.54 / 4.37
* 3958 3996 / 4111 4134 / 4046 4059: -3.5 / 3.38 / 4.66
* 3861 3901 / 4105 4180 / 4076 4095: -0.9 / 3.69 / 4.78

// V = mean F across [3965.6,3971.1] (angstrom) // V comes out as 1.63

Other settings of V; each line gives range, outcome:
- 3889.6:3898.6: 3.03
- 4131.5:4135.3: 4.54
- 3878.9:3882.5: 3.61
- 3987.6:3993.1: 4.62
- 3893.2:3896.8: 3.54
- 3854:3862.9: 4.21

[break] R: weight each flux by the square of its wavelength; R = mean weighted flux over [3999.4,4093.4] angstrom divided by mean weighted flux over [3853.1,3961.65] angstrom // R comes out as 1.39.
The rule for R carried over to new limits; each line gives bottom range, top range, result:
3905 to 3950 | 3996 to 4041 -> 1.36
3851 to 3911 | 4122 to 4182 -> 1.46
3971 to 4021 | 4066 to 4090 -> 1.13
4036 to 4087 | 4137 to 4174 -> 1.02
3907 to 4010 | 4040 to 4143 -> 1.24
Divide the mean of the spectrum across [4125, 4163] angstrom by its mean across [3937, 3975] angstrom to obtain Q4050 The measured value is 1.41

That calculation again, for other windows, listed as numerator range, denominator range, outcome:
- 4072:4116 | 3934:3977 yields 1.22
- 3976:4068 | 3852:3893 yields 1.30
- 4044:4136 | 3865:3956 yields 1.17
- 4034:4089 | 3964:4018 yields 1.25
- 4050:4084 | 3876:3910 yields 1.49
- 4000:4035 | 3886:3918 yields 1.41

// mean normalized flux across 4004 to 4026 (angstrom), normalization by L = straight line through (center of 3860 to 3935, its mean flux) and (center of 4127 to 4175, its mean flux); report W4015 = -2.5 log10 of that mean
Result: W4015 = -0.215 mag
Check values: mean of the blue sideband 3.84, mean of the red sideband 4.91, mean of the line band 5.28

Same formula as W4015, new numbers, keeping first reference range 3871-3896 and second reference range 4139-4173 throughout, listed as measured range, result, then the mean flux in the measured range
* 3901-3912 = -0.21 mag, 4.09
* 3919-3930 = -0.22 mag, 4.25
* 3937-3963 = -0.17 mag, 4.27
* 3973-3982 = 0.17 mag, 3.28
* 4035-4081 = -0.18 mag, 5.11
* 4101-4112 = 0.39 mag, 3.27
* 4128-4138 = 0.04 mag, 4.65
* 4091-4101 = 0.28 mag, 3.54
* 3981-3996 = -0.16 mag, 4.52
